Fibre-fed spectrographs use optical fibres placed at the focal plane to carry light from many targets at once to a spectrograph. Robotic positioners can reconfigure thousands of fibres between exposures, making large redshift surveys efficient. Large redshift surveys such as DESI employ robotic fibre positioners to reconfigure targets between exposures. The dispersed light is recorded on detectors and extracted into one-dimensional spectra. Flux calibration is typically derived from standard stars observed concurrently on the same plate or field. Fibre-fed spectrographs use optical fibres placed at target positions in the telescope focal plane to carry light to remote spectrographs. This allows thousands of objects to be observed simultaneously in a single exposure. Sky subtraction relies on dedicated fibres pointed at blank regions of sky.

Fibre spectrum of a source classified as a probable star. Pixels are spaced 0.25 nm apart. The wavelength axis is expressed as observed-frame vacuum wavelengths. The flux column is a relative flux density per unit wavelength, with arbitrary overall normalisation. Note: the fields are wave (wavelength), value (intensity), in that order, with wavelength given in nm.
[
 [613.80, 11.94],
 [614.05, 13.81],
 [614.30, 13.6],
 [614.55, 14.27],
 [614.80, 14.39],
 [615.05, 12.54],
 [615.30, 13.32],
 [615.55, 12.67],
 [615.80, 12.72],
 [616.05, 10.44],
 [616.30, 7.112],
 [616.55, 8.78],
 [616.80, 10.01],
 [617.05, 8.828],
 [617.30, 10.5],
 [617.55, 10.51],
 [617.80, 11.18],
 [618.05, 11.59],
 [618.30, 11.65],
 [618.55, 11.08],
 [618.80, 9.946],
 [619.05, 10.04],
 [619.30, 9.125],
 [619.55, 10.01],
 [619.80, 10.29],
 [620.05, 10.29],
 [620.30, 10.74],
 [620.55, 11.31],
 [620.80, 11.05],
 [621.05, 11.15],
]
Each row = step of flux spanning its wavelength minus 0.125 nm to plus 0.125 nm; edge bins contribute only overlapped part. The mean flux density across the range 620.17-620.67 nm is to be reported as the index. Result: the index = 11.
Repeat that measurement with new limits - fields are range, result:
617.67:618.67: 11.4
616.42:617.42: 9.51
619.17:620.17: 9.93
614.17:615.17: 13.7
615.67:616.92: 9.82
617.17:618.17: 10.9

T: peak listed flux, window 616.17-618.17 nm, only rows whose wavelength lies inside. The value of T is 11.59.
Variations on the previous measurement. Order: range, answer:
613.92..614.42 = 13.81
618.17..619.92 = 11.65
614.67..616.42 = 14.39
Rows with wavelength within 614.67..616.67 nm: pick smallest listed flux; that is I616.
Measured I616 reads 7.112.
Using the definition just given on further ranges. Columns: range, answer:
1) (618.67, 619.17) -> 9.946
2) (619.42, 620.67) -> 10.01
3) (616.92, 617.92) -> 8.828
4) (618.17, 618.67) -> 11.08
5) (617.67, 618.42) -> 11.18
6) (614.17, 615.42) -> 12.54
